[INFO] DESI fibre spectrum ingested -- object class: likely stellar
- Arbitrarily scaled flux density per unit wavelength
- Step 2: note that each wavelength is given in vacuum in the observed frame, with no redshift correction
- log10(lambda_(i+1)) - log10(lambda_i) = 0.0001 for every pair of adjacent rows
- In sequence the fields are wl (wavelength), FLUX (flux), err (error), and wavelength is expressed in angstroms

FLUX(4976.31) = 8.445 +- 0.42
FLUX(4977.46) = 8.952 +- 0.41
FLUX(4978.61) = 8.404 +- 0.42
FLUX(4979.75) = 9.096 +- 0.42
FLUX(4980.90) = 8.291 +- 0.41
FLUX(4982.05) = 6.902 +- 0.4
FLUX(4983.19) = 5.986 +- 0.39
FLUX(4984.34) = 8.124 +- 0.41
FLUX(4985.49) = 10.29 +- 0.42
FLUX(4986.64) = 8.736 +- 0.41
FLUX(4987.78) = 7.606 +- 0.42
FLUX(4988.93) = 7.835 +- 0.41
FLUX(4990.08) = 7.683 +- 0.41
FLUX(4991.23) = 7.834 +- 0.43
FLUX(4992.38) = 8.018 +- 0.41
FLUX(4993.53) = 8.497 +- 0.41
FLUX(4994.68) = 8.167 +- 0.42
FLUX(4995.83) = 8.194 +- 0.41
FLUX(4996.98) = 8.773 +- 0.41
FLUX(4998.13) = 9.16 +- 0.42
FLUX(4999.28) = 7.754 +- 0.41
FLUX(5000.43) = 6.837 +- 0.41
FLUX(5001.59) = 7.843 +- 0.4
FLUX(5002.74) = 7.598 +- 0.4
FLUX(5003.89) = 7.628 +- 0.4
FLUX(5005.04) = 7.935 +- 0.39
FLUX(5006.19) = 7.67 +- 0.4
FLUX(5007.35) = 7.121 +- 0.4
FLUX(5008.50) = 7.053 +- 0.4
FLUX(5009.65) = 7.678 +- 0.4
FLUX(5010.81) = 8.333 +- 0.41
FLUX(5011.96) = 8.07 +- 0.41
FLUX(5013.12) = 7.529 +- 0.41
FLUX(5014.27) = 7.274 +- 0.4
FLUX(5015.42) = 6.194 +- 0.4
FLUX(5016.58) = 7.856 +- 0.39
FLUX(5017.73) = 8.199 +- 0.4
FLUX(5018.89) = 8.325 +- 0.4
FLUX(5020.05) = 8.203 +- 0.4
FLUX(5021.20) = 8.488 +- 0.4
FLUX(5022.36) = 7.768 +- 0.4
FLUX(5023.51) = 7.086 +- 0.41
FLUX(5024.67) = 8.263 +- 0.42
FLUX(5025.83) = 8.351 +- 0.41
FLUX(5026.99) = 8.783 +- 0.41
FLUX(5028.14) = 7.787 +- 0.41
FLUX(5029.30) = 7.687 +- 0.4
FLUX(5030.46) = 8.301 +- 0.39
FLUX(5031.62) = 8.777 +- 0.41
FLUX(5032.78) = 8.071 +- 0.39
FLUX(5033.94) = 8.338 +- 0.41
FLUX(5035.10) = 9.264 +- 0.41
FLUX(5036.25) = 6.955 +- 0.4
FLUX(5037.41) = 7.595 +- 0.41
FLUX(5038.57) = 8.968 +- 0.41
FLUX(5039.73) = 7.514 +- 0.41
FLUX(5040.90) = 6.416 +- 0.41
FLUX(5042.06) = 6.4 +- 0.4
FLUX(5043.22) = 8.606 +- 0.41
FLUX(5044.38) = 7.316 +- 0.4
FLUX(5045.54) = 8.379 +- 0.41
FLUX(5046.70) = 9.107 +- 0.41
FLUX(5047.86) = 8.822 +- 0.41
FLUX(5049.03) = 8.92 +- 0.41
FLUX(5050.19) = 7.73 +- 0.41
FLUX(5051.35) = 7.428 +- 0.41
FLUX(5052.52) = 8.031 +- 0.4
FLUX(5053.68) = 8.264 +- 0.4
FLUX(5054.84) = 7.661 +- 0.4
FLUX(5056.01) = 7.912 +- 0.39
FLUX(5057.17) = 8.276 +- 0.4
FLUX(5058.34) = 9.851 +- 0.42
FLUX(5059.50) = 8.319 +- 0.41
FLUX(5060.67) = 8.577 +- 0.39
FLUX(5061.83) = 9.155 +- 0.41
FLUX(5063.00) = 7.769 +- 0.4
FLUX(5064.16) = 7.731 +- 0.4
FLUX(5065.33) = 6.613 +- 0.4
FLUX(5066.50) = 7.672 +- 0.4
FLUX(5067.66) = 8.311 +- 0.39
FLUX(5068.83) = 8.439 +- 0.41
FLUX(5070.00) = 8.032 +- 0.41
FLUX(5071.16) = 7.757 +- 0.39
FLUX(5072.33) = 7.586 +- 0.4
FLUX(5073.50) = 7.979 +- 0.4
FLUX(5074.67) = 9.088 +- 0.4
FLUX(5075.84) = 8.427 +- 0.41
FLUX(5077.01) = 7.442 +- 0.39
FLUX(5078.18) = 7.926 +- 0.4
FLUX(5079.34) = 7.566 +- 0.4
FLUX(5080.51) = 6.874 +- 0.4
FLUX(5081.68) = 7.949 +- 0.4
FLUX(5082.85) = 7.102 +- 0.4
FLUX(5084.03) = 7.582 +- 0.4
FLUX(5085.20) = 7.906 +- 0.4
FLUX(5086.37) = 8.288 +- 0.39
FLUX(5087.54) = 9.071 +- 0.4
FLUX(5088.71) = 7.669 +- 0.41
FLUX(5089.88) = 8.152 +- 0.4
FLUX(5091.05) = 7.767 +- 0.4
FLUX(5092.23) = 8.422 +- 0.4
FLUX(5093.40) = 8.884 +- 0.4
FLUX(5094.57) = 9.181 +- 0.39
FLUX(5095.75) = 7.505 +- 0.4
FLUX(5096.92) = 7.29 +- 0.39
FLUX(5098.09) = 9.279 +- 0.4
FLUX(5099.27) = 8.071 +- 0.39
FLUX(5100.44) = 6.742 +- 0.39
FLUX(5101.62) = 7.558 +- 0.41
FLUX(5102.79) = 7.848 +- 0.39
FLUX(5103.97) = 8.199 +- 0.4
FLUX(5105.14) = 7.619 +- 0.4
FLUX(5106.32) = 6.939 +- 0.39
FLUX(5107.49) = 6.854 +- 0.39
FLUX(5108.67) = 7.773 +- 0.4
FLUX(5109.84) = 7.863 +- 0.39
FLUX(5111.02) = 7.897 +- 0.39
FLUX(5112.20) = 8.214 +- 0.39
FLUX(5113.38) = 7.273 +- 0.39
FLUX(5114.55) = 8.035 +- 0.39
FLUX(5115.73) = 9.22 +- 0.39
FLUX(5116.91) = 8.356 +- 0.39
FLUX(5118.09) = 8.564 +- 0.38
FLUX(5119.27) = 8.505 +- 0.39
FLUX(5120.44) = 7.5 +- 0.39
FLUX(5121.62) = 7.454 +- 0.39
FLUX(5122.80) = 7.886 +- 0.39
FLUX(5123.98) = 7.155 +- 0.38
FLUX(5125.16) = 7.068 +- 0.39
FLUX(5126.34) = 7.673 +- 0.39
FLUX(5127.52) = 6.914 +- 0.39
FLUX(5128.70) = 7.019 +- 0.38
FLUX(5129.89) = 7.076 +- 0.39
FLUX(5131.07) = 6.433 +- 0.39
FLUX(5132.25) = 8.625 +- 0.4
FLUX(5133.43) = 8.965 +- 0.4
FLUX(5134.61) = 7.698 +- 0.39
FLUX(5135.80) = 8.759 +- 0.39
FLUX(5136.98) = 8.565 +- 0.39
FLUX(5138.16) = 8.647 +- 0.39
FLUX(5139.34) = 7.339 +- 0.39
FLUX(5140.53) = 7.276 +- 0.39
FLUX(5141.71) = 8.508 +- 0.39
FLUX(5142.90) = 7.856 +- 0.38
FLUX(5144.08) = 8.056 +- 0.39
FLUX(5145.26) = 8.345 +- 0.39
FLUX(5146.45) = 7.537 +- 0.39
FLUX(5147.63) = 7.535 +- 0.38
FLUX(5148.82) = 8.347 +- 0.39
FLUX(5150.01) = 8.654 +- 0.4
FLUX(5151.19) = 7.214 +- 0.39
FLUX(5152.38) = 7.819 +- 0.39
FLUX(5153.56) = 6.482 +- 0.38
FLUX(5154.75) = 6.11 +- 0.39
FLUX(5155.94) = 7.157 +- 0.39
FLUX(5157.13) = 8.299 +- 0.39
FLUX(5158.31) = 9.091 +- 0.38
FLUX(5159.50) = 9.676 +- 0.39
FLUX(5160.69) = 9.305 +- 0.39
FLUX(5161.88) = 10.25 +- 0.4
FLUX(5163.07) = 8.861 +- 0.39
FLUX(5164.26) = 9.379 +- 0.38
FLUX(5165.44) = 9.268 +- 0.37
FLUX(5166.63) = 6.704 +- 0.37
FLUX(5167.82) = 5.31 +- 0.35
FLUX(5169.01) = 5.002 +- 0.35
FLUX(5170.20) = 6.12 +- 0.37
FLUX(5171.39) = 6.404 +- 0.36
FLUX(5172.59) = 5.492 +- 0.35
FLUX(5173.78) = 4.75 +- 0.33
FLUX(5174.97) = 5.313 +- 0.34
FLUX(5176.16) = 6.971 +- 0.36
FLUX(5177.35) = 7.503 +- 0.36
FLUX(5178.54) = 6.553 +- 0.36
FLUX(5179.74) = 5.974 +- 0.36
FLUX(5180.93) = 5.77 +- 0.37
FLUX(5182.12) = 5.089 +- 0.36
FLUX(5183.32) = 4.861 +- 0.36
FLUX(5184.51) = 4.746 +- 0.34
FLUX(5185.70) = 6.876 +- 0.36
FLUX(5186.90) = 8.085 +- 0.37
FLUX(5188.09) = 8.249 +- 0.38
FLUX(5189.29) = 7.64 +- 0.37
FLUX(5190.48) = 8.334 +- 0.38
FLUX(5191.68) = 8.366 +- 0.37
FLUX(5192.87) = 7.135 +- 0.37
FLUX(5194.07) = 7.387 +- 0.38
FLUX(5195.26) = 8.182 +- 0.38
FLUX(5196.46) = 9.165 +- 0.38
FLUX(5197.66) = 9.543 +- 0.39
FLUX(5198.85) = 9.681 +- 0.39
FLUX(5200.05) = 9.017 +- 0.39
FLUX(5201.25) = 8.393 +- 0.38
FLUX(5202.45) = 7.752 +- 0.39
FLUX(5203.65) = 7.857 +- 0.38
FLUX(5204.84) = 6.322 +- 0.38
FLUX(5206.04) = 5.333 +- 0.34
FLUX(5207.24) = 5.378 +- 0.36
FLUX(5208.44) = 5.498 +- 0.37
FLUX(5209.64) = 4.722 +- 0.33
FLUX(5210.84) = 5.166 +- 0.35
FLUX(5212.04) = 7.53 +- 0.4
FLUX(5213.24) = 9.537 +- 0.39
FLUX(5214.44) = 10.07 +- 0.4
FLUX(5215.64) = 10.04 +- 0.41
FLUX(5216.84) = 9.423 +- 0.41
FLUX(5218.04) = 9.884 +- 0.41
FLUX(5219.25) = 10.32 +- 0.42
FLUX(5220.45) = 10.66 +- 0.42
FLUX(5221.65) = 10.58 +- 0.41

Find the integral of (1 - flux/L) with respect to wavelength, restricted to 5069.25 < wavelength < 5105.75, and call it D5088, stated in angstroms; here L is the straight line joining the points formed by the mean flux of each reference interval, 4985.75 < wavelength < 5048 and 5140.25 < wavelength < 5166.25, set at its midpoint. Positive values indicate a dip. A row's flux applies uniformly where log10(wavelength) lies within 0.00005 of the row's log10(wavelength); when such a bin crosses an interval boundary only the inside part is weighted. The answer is 0.6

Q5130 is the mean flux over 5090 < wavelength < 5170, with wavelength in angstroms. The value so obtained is 7.88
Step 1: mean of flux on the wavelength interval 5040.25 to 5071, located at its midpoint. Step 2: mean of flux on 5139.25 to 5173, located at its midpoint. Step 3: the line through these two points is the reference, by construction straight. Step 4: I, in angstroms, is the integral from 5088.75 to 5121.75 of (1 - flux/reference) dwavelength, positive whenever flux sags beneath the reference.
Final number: -0.3 angstroms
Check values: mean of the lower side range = 8.06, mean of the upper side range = 7.72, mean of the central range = 7.97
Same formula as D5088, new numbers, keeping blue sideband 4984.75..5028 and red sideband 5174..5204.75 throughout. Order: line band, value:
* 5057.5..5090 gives -1.3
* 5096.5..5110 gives -0.1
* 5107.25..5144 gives -1.5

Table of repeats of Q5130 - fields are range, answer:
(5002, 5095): 7.99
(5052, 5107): 8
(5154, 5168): 8.35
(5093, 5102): 8.05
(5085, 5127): 7.94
